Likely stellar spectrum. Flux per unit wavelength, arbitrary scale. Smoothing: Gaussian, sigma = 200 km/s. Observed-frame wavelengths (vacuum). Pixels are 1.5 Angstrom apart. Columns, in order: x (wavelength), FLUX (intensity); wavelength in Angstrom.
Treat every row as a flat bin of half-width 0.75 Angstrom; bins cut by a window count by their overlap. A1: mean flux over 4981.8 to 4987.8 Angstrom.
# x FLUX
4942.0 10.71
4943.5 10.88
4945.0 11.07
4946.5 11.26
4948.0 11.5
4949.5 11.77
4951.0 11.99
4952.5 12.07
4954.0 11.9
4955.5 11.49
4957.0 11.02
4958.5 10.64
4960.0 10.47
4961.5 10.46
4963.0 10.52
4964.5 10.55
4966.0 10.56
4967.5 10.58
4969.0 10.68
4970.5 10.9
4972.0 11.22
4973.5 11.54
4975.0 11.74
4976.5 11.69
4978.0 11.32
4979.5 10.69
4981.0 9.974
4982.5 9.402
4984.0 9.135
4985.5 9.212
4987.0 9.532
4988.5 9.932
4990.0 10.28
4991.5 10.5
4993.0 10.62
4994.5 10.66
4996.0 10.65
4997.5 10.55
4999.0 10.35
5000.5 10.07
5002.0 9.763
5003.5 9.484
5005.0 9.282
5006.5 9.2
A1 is 9.32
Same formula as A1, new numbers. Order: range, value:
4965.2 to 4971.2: 10.7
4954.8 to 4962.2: 10.8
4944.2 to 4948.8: 11.3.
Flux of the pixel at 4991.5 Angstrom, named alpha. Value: 10.5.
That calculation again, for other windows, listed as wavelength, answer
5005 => 9.282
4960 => 10.47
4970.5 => 10.9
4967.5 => 10.58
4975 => 11.74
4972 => 11.22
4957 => 11.02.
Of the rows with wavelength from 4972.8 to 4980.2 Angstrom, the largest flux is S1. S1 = 11.74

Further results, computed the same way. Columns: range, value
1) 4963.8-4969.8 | 10.68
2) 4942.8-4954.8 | 12.07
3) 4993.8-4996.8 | 10.66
